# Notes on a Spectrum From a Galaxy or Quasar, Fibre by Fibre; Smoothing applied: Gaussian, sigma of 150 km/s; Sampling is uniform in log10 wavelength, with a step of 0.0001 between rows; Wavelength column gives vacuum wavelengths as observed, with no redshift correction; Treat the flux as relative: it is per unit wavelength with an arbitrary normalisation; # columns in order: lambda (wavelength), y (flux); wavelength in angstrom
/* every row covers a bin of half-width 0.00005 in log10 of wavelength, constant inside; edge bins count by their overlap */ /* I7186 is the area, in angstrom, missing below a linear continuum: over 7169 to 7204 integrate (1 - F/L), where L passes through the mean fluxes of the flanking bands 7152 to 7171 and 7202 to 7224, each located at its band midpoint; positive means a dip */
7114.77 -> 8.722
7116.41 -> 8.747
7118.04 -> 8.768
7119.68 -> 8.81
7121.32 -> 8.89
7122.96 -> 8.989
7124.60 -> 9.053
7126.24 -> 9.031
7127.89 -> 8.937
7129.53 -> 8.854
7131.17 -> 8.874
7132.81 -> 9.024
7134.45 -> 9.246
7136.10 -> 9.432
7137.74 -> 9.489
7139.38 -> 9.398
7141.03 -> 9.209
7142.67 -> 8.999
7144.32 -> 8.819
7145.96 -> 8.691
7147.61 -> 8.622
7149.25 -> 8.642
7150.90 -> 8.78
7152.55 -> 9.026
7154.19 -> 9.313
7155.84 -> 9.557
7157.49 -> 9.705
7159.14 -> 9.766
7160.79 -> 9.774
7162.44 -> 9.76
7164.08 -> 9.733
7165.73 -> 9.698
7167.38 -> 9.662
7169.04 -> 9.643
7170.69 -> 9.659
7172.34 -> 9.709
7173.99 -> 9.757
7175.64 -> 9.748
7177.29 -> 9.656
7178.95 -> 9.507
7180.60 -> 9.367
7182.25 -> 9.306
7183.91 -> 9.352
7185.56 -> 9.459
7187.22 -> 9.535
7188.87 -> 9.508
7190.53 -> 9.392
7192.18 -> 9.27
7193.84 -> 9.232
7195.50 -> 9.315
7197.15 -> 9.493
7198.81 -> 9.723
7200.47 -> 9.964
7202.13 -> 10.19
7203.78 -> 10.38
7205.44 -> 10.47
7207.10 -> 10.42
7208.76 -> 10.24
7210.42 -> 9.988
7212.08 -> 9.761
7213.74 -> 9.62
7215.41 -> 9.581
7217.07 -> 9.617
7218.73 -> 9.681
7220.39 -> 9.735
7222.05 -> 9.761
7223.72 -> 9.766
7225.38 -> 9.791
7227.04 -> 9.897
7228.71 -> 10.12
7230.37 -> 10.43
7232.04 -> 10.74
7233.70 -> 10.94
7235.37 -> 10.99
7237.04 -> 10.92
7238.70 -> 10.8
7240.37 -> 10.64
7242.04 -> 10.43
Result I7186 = 0.7 angstrom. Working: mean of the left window 9.61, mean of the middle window 9.59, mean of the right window 9.94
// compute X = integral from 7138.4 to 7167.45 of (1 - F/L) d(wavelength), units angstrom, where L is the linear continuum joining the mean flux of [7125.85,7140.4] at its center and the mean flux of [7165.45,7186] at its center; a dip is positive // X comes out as 0.21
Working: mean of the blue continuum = 9.14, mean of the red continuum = 9.58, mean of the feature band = 9.28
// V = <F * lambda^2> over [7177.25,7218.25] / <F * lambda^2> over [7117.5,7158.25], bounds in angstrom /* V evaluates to 1.09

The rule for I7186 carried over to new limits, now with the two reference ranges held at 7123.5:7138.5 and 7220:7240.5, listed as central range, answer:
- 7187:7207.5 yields 0.4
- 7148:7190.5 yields 0.4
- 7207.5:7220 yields 0.4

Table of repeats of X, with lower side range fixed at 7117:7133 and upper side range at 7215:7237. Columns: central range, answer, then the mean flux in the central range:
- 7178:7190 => 0.2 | 9.43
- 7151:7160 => -0.1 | 9.41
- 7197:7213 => -0.3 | 10.1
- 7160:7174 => -0.4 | 9.71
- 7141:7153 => 0.5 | 8.82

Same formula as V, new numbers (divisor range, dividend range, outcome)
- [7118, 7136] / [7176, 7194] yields 1.07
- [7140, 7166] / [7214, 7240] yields 1.12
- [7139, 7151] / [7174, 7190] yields 1.08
